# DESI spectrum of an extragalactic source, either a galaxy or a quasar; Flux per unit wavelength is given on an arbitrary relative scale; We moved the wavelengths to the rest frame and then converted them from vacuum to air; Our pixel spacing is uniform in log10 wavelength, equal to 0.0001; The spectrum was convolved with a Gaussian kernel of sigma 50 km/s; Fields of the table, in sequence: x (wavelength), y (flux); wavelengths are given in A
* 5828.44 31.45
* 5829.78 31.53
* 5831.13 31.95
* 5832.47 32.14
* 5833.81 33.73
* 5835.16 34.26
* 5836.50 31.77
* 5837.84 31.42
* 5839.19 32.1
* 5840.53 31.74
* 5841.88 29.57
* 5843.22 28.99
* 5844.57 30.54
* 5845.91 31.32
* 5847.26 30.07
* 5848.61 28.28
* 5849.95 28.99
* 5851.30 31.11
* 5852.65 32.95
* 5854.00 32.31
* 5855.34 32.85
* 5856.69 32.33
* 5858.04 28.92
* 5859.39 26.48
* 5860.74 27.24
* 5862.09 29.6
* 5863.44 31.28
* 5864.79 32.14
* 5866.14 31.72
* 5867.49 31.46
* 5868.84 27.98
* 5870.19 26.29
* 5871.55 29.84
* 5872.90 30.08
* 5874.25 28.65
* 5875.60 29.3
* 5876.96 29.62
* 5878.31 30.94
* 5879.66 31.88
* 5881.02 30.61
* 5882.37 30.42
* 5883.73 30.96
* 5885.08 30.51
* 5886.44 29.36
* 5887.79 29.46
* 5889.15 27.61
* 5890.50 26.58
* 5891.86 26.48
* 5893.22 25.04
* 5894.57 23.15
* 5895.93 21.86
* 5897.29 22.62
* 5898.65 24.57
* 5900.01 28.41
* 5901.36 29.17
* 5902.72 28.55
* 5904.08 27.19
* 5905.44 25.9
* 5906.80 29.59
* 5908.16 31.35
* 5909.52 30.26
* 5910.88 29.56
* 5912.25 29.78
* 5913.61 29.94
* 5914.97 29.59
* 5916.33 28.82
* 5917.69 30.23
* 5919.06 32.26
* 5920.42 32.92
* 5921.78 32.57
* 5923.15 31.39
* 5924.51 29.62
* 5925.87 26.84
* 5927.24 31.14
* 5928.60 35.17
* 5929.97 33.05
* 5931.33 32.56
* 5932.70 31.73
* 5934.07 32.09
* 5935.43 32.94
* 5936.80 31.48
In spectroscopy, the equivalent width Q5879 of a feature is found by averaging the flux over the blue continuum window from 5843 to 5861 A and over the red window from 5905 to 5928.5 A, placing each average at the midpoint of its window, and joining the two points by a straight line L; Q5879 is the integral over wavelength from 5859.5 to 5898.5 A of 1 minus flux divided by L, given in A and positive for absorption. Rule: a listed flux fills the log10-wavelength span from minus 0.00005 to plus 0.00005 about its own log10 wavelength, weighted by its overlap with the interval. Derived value 2.18 A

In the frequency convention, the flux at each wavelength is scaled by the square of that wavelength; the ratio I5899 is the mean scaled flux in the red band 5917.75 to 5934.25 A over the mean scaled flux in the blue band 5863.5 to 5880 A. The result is 1.08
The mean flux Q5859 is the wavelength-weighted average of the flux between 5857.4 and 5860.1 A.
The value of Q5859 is 27.7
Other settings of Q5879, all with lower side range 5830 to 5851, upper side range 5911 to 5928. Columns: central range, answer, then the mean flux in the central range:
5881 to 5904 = 2.54 A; 27.3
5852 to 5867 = 0.12 A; 30.7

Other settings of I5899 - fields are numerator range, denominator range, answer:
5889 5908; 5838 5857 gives 0.87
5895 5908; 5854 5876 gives 0.90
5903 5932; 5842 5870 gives 1.03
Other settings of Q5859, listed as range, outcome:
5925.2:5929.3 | 31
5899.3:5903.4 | 28.7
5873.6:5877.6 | 29.2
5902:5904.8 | 27.8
